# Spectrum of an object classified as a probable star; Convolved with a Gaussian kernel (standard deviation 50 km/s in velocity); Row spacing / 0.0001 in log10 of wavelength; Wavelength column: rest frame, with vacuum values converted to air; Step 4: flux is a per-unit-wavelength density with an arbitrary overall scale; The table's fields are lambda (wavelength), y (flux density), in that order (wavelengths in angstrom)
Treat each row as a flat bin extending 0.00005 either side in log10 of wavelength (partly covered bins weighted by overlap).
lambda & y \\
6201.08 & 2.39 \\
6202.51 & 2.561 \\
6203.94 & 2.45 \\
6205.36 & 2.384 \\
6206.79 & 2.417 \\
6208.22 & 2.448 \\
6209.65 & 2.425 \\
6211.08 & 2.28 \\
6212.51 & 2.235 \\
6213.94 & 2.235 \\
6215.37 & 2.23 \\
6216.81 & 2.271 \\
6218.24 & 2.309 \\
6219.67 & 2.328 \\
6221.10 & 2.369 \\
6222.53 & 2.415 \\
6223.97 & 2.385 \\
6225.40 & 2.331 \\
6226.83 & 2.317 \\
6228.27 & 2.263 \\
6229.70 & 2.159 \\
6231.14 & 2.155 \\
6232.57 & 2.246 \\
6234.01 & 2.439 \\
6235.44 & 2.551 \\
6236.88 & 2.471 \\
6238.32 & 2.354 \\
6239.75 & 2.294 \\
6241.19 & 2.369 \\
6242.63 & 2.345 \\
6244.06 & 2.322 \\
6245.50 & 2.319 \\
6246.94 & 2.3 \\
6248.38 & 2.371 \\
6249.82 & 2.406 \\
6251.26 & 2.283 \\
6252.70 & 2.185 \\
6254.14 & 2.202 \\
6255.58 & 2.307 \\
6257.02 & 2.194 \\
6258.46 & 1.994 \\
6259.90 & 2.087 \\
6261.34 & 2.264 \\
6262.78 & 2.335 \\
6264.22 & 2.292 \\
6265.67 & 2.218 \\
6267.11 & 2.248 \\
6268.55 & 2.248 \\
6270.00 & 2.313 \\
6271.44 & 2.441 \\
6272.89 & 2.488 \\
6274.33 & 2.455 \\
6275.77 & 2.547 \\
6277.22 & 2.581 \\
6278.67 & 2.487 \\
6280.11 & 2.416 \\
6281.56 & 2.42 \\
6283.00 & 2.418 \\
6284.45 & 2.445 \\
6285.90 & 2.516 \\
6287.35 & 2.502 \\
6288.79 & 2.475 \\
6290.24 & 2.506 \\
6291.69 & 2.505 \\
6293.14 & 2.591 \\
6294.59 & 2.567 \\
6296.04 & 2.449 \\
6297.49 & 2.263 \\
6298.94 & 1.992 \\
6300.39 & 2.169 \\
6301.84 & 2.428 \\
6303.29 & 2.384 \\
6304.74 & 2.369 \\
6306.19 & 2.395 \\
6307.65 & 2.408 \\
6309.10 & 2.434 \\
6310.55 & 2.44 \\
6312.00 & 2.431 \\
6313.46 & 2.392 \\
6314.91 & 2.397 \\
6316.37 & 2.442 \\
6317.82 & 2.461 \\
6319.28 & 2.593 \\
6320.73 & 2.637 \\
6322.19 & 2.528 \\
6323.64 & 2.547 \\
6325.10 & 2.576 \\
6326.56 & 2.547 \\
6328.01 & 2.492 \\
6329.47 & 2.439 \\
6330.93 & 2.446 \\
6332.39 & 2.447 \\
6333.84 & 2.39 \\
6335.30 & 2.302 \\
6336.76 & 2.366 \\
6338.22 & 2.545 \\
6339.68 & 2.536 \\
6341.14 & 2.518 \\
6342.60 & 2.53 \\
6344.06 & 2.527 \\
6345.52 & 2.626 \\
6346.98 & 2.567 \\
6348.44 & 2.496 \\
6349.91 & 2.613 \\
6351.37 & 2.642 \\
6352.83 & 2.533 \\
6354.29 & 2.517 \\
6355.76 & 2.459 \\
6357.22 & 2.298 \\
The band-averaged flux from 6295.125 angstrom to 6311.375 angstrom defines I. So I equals 2.34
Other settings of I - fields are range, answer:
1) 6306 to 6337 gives 2.46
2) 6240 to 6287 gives 2.34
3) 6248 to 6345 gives 2.41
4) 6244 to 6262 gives 2.25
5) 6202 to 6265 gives 2.31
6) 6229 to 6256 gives 2.32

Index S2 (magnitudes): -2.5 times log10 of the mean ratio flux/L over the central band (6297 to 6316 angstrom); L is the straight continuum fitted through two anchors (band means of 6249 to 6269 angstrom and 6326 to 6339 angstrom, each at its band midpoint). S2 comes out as 0.01 mag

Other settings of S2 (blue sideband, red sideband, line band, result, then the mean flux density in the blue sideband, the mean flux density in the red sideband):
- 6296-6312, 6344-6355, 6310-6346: -0.011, 2.34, 2.57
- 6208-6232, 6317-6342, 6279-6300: -0.004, 2.3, 2.49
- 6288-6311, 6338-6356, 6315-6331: -0.019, 2.4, 2.55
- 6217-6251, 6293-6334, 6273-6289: -0.038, 2.34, 2.44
